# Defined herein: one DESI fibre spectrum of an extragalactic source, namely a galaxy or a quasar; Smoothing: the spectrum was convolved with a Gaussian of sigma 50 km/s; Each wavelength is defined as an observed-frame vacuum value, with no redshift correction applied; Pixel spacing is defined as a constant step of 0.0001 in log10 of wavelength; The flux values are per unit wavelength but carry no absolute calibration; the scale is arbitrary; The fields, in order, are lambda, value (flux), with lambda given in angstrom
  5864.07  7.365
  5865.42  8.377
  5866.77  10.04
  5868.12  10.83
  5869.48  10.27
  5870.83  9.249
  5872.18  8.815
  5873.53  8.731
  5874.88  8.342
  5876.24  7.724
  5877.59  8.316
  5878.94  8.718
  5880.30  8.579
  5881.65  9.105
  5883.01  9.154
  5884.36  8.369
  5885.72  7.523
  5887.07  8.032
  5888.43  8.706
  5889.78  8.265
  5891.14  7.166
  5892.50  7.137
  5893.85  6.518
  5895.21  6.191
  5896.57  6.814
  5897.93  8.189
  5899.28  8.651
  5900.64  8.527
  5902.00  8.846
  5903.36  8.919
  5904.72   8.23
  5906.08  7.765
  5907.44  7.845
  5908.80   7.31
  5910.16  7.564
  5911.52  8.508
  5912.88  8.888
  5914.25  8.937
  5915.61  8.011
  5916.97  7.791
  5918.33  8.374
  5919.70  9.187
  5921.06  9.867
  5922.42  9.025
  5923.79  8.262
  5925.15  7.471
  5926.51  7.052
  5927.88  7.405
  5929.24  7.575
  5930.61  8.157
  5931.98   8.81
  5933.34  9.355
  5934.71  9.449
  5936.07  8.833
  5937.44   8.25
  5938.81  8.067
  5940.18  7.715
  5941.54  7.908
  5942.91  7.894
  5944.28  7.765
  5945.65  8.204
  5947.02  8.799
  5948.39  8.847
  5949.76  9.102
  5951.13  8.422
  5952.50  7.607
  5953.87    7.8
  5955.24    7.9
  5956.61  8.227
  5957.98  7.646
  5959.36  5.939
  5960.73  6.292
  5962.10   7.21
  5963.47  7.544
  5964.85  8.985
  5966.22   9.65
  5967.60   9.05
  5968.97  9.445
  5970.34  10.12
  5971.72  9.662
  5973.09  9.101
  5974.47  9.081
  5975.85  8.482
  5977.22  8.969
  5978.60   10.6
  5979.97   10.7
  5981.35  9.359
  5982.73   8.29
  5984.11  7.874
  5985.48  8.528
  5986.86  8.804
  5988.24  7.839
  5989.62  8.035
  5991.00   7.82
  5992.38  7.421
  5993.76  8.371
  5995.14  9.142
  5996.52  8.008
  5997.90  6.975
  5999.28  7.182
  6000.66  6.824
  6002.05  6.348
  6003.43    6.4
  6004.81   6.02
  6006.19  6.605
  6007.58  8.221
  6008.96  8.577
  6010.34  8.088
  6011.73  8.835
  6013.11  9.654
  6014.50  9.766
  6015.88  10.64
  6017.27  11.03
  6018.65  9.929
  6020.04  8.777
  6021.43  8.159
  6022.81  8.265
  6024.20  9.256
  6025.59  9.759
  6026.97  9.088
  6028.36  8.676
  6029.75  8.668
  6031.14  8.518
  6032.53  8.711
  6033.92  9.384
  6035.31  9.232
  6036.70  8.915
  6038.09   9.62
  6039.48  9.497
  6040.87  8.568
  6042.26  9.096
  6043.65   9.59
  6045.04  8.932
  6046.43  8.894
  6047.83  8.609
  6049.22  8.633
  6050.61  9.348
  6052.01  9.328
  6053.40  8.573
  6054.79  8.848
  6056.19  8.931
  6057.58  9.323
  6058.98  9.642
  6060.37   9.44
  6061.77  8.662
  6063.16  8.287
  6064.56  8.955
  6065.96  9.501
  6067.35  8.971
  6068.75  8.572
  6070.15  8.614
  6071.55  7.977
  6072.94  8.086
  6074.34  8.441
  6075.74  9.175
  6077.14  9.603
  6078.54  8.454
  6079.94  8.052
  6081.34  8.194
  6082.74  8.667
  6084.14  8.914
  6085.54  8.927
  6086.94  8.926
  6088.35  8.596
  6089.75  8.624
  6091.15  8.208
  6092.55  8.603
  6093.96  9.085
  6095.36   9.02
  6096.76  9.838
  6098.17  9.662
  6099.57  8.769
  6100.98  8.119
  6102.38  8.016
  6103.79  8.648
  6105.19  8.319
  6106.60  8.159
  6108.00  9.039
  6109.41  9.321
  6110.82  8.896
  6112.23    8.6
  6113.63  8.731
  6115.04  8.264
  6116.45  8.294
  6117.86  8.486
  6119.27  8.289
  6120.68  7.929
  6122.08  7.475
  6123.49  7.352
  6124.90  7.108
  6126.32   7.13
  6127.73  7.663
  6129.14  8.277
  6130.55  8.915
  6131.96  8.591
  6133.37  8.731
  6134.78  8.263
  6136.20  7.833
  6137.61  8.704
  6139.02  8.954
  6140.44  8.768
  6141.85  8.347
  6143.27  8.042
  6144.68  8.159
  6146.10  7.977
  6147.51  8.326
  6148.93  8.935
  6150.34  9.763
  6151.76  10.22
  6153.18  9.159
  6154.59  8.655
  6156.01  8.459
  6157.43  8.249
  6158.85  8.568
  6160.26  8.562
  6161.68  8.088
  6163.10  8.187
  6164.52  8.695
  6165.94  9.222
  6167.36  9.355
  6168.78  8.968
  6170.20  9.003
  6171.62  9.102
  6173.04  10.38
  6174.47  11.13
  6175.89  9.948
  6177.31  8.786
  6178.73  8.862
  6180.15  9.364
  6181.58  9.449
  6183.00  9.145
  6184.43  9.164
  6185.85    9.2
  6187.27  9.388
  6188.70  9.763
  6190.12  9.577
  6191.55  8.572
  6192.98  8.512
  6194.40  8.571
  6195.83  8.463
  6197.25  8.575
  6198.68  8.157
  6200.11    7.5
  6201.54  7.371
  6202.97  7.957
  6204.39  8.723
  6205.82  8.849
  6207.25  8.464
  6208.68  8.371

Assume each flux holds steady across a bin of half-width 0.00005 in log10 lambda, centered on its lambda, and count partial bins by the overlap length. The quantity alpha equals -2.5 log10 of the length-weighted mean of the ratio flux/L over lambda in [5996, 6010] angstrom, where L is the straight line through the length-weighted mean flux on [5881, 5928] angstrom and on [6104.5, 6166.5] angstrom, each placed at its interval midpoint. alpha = 0.16 mag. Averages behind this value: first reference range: 8.11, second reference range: 8.45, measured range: 7.13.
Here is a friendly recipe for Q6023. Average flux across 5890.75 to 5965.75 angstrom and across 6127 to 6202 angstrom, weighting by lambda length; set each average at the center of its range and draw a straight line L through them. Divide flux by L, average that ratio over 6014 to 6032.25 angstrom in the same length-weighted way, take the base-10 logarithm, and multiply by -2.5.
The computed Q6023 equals -0.11 mag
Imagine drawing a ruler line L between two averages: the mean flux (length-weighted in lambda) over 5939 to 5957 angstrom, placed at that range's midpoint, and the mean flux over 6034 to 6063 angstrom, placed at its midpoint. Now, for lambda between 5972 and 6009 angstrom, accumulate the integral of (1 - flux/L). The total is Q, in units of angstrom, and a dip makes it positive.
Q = 1.7 angstrom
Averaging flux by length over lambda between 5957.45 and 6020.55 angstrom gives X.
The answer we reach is 8.43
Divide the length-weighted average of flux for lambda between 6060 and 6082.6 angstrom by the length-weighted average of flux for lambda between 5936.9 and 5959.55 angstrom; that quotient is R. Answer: 1.08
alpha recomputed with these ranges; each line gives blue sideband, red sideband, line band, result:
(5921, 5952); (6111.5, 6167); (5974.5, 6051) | -0.04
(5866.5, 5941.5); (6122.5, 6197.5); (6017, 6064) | -0.06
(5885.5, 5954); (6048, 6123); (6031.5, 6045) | -0.07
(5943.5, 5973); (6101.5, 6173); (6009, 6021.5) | -0.13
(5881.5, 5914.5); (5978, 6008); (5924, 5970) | -0.02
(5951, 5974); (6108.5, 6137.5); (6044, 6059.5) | -0.10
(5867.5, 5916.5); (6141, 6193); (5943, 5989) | -0.01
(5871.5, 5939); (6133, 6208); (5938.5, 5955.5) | 0.02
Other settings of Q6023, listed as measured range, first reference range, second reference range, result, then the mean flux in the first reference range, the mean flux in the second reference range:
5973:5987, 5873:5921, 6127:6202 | -0.09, 8.16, 8.81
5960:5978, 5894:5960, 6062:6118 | -0.06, 8.15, 8.69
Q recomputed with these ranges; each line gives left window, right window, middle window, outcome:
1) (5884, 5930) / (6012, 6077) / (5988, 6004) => 2.14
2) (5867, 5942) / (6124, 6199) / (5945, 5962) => 1.09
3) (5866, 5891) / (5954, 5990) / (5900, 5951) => 2.01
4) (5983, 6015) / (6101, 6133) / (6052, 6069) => -1.95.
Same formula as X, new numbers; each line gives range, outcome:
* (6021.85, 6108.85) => 8.85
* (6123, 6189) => 8.78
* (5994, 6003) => 7.43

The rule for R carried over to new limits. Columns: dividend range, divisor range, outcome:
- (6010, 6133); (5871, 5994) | 1.06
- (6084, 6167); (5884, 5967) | 1.06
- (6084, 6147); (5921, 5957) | 1.02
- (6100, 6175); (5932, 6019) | 1.02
